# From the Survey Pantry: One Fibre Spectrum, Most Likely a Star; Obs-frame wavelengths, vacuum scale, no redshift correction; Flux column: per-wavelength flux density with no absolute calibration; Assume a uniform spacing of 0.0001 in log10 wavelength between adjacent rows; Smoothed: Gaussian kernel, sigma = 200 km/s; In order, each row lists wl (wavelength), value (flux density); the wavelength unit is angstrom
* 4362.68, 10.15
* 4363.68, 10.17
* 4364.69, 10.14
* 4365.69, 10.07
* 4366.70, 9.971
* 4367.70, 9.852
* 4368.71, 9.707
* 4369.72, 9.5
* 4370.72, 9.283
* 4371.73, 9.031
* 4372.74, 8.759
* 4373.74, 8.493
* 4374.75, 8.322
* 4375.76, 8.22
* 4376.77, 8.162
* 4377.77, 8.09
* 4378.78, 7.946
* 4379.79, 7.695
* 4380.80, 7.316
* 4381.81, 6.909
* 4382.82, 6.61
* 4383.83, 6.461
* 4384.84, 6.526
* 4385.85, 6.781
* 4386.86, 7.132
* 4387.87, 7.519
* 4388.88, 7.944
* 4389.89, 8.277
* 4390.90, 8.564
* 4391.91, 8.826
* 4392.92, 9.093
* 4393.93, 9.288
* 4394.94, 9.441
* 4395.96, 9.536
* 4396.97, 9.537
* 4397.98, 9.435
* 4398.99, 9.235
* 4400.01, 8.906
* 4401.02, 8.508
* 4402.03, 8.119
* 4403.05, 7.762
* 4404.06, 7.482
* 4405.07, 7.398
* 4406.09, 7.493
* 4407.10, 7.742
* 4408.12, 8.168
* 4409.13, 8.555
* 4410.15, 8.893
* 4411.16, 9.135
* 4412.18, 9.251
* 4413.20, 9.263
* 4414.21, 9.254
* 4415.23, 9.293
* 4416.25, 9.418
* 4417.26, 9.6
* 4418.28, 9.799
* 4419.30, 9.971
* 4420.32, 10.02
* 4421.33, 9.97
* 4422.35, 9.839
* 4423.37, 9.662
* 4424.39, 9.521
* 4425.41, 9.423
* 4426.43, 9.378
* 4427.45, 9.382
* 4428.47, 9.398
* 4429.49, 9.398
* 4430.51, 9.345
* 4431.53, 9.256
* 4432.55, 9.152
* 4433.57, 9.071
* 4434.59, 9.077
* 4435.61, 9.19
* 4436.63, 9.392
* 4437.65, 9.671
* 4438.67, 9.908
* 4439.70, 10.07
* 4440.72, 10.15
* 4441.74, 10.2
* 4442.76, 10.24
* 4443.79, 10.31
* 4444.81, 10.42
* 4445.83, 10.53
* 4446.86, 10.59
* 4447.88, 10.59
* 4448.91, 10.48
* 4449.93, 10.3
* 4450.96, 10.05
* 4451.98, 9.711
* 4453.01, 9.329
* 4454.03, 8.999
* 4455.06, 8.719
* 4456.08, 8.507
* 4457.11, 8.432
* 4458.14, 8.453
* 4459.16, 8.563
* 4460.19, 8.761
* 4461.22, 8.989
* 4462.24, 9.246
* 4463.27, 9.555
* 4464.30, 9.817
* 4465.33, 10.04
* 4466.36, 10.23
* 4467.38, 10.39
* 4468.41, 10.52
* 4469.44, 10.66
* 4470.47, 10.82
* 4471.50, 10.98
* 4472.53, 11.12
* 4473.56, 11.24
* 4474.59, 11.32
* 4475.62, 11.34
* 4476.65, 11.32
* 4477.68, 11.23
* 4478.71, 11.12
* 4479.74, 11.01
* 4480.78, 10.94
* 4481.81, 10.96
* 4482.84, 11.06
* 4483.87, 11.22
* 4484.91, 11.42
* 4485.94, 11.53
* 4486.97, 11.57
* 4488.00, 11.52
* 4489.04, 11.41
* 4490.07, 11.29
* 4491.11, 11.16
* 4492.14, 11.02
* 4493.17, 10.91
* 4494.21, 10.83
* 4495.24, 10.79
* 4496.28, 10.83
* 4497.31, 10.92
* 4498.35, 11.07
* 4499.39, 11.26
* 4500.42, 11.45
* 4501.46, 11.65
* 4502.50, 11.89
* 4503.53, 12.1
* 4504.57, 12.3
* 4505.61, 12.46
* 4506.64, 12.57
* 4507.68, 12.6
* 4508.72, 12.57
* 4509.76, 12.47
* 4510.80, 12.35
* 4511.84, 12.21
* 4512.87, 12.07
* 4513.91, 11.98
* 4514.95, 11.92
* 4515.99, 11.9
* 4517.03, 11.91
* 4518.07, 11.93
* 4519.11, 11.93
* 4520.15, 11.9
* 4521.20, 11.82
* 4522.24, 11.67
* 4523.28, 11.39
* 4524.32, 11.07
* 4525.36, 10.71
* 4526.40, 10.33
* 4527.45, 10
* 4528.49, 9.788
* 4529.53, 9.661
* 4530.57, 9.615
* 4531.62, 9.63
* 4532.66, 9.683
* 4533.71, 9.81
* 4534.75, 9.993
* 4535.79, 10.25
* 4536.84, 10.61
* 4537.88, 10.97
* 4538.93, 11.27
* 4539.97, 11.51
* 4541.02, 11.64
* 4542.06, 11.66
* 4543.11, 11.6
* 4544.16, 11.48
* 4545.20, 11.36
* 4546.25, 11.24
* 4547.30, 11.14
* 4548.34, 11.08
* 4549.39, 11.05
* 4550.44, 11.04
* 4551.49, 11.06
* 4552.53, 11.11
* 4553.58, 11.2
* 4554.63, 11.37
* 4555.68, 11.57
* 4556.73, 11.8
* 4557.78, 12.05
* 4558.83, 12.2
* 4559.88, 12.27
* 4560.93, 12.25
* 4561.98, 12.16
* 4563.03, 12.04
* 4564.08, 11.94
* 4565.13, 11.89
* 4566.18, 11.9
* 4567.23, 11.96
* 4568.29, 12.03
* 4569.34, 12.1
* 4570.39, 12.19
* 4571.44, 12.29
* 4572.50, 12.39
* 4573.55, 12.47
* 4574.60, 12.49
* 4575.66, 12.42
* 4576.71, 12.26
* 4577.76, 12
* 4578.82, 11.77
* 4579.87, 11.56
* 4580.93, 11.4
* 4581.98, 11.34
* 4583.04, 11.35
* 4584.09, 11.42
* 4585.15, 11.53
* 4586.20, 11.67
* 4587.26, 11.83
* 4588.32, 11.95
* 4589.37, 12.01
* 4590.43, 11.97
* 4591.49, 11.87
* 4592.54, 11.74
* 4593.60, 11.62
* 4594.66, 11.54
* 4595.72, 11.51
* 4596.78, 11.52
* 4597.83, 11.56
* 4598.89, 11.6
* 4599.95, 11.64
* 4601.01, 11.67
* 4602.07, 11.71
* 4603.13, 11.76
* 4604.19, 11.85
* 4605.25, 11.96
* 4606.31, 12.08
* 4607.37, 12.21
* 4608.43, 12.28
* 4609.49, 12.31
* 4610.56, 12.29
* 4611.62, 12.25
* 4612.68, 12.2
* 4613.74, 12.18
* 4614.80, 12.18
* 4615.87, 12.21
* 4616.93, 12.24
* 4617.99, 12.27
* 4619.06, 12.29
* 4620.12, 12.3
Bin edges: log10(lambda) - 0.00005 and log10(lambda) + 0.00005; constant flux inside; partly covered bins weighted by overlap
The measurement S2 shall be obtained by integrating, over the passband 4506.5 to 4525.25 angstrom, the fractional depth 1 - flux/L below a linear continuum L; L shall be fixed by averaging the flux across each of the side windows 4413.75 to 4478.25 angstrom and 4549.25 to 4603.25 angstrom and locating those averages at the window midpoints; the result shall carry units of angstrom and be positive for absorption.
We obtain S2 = -1.9 angstrom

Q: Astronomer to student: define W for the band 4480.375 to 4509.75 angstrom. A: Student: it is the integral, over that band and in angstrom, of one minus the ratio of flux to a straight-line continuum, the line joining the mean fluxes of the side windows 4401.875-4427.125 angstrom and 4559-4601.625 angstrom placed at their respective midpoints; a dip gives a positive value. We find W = -3.1 angstrom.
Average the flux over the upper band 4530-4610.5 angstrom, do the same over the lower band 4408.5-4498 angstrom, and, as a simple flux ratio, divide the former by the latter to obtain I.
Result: 1.15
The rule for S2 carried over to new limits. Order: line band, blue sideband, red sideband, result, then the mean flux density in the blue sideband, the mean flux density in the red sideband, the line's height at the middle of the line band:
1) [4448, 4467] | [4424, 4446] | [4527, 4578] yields 1.15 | 9.65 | 11.4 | 9.98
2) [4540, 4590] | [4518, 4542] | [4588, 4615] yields -1.97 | 10.7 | 11.9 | 11.3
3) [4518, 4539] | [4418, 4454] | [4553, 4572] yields 1.36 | 9.78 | 11.9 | 11.4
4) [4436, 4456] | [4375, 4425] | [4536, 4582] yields -1.07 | 8.52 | 11.7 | 9.44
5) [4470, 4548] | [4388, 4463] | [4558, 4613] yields -4.73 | 9.24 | 11.9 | 10.6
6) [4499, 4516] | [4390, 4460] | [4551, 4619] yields -2.37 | 9.28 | 11.9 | 10.6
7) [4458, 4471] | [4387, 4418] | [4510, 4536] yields 0.23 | 8.69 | 11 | 9.9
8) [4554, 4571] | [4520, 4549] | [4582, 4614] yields -1.09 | 10.8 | 11.8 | 11.3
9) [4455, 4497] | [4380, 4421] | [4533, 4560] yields -2.68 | 8.47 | 11.2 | 9.89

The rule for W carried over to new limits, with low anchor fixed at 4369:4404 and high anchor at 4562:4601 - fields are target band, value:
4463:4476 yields -1.10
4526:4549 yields 0.83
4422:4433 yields -0.49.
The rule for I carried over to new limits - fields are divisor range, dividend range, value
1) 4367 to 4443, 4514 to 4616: 1.31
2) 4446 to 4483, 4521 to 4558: 1.08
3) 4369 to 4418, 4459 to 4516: 1.33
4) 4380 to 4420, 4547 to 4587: 1.40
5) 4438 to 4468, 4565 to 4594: 1.23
